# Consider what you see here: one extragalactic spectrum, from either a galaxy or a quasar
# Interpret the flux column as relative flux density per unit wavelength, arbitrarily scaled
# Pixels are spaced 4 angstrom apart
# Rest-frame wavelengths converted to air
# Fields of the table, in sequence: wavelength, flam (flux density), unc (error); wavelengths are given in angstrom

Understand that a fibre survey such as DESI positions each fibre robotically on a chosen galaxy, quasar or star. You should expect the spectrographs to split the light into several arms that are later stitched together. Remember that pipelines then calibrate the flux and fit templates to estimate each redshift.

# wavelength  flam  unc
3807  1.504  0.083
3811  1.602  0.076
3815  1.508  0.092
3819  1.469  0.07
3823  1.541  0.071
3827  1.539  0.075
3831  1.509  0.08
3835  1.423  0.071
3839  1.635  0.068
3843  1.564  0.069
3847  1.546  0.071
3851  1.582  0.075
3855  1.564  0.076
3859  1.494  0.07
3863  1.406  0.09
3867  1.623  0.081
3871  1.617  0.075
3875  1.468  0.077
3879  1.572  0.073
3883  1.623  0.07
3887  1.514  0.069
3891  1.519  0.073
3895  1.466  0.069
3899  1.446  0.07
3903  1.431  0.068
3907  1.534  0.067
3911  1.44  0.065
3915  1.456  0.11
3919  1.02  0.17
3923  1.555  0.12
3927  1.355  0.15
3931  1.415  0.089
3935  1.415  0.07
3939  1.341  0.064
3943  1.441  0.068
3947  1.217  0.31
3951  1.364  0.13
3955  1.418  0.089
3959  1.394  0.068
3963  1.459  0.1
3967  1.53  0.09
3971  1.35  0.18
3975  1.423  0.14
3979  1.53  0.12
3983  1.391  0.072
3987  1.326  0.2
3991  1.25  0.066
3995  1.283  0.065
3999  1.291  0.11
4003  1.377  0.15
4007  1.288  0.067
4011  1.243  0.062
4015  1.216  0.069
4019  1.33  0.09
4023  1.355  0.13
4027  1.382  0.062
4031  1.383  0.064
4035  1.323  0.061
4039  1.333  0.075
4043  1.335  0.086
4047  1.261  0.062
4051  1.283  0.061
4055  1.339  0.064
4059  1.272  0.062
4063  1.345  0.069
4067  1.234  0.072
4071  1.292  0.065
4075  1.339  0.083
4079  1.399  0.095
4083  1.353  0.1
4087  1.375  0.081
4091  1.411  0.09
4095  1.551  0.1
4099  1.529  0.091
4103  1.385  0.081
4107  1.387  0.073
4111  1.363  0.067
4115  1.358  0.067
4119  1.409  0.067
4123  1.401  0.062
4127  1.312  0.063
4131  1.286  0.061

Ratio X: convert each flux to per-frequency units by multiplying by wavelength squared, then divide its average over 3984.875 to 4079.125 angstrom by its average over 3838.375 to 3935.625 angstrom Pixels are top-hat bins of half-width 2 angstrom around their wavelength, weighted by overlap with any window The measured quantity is 0.95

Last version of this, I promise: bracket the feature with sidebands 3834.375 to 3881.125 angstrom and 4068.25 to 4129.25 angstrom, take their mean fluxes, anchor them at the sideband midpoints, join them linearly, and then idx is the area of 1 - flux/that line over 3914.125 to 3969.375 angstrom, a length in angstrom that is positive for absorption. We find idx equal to 4.0 angstrom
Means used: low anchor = 1.54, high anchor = 1.39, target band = 1.38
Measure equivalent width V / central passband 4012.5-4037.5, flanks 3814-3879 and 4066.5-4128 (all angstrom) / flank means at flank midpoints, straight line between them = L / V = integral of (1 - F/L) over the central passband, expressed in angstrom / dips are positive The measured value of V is 1.7 angstrom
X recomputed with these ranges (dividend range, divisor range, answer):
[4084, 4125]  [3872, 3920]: 1.07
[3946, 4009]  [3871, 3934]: 0.98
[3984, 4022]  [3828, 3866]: 0.92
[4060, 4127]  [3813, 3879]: 1.02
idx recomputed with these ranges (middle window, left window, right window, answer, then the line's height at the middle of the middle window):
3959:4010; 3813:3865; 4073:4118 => 2.9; 1.46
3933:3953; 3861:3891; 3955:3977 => 1.4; 1.46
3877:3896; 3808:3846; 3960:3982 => -0.6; 1.5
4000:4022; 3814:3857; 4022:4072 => 1.0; 1.35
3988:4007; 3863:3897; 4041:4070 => 1.1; 1.38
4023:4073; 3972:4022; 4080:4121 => 1.9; 1.37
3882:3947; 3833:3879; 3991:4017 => 0.5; 1.44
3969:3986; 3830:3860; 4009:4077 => -0.4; 1.39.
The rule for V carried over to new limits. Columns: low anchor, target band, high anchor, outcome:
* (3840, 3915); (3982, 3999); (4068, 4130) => 1.7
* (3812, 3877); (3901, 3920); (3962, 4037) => 0.8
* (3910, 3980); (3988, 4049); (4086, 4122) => 4.1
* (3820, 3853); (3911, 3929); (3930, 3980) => 1.1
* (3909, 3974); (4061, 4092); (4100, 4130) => 0.8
